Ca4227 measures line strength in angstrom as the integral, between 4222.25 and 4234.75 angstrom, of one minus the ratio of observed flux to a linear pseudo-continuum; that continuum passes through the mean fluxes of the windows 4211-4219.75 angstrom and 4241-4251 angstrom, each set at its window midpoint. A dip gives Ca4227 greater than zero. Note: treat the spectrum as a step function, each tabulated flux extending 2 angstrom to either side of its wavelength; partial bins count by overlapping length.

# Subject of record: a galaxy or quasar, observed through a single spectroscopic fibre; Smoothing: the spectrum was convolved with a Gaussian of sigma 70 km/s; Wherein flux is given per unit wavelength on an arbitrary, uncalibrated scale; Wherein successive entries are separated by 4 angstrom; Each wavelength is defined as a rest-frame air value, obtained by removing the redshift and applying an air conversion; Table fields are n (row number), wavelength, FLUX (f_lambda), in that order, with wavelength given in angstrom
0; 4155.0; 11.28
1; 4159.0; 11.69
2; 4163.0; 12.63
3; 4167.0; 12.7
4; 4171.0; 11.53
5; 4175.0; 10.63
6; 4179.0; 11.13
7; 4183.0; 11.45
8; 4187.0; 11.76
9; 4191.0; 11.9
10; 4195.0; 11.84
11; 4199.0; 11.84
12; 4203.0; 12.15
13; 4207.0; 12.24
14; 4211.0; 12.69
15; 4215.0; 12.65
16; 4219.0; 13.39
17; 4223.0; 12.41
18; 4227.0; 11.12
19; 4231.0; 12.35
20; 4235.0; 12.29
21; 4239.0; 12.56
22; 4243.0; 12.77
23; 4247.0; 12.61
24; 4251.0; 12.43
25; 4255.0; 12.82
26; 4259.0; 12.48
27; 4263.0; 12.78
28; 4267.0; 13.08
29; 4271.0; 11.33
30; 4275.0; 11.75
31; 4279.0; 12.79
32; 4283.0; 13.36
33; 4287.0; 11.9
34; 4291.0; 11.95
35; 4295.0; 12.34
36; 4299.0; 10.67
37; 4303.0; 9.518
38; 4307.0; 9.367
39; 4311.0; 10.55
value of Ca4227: 0.8 angstrom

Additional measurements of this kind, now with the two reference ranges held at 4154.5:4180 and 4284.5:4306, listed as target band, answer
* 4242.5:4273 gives -3.10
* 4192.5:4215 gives -1.22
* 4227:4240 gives -0.83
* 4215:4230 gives -1.12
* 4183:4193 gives -0.11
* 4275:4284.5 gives -1.25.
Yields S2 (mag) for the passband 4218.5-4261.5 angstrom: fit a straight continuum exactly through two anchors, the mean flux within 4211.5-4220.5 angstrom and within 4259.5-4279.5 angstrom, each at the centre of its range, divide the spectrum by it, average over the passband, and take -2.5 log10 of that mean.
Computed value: 0.02 mag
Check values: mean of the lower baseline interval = 12.9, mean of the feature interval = 12.4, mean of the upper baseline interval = 12.3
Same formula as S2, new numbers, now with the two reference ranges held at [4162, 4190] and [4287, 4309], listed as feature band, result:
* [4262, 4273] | -0.12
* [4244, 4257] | -0.13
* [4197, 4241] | -0.09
